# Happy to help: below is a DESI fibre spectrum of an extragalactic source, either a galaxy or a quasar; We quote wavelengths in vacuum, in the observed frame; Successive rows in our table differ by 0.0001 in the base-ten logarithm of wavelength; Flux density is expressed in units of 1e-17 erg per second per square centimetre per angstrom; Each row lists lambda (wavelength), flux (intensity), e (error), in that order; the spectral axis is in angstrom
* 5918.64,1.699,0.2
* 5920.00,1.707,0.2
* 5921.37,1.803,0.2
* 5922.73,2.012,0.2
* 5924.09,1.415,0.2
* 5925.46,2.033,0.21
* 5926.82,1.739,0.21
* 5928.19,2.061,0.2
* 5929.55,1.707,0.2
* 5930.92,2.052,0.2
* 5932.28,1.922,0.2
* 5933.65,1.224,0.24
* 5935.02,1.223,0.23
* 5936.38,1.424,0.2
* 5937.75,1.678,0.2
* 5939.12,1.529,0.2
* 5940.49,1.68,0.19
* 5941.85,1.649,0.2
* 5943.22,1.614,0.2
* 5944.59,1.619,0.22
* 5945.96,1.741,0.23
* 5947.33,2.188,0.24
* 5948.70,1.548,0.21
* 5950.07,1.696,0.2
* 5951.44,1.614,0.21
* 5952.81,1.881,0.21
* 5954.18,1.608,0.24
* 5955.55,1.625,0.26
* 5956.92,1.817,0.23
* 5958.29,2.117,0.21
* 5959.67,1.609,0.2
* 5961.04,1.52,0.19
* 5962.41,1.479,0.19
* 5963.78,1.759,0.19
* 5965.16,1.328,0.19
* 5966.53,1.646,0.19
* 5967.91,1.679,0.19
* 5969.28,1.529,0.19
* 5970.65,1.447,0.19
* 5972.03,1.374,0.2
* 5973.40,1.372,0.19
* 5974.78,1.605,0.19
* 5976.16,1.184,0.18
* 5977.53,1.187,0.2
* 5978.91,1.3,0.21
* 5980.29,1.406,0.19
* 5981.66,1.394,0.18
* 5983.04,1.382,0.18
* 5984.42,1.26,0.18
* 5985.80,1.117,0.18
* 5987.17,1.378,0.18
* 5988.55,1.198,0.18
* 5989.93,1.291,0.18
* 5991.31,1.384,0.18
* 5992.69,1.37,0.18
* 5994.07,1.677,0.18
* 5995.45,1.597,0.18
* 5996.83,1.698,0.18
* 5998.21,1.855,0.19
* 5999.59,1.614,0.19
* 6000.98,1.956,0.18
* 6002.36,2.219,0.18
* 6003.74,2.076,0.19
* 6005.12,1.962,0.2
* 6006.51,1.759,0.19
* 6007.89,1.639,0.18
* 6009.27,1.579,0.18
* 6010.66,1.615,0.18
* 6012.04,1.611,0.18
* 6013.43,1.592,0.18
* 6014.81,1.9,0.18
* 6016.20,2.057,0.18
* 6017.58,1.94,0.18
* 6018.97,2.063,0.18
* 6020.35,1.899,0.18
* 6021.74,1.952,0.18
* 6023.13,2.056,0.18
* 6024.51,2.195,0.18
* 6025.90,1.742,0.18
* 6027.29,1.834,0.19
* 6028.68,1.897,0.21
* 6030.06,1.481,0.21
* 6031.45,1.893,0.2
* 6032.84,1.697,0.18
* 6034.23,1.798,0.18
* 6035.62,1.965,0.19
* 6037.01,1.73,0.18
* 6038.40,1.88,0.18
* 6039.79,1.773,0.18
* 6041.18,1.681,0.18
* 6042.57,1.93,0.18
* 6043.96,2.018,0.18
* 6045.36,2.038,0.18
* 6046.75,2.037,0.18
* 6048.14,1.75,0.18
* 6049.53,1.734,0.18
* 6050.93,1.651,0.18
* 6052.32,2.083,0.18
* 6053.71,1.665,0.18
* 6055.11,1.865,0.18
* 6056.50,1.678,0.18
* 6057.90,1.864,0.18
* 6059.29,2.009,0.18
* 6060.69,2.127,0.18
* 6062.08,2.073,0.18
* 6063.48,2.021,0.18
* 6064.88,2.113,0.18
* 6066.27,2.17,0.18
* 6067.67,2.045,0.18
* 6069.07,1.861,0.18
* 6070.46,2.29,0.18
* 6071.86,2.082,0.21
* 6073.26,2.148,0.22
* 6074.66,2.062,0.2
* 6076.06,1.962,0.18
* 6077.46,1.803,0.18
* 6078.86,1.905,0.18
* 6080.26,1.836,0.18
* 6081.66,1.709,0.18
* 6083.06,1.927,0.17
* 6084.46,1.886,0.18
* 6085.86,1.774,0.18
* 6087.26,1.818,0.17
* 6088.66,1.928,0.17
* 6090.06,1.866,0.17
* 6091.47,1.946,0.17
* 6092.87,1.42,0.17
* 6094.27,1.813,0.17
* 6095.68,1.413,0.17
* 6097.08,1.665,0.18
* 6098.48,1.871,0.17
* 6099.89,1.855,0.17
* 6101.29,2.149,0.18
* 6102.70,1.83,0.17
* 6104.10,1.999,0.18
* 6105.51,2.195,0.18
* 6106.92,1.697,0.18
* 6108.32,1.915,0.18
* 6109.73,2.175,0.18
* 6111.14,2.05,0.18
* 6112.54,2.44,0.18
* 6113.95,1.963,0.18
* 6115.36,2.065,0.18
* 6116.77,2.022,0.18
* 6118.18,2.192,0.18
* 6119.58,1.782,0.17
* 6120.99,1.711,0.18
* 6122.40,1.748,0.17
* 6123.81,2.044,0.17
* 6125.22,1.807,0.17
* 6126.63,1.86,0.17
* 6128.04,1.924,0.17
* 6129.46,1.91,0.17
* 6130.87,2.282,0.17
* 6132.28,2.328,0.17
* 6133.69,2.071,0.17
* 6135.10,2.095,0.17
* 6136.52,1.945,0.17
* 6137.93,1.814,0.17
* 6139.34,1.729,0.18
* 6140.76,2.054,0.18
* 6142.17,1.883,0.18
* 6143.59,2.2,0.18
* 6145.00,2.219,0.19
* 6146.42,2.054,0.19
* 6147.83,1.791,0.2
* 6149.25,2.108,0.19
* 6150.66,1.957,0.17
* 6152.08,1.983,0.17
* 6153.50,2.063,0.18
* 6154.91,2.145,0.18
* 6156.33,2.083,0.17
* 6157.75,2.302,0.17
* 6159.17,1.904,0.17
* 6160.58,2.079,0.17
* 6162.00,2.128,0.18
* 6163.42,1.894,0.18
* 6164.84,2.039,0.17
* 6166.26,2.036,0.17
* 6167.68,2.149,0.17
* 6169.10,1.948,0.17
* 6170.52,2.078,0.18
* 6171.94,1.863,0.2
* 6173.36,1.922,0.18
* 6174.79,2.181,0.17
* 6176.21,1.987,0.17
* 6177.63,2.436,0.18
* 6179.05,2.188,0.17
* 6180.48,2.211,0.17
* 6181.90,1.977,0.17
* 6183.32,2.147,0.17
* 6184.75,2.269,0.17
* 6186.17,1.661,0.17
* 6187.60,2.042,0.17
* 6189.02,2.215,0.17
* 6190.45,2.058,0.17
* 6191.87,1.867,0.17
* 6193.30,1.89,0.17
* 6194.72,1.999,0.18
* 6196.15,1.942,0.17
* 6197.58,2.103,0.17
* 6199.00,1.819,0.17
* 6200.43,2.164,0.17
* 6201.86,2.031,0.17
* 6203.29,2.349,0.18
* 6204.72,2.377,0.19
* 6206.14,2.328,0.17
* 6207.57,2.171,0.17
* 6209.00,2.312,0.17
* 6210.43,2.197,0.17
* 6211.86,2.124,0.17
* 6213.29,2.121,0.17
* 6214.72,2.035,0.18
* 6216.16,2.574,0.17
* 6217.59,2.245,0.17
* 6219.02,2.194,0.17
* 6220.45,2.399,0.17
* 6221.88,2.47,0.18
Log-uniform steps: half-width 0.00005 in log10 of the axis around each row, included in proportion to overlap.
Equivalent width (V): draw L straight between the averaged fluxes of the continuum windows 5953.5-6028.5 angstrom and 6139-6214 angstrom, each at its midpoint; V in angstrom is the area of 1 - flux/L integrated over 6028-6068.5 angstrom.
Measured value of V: -2.52 angstrom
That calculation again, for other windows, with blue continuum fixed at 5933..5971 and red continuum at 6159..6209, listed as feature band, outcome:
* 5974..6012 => 3.61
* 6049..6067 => -0.95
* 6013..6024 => -1.19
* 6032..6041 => -0.06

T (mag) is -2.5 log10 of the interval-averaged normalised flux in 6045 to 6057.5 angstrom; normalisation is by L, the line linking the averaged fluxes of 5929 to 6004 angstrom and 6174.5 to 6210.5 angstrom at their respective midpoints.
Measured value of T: -0.03 mag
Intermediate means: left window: 1.58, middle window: 1.83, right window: 2.11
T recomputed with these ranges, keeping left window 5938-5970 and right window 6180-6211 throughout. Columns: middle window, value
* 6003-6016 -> 0.005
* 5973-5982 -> 0.262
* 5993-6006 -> -0.049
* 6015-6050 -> -0.043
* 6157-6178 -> -0.005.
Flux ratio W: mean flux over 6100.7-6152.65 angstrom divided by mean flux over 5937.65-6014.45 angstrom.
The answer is 1.25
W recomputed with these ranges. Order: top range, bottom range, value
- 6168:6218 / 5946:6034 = 1.27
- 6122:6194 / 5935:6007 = 1.28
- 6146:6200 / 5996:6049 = 1.10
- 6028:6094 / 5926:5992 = 1.21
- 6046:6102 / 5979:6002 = 1.28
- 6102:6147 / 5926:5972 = 1.20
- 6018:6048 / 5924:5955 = 1.11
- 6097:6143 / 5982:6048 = 1.13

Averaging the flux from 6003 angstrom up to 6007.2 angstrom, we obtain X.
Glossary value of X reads 1.94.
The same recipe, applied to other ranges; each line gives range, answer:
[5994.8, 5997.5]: 1.65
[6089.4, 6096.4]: 1.69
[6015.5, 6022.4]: 1.98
